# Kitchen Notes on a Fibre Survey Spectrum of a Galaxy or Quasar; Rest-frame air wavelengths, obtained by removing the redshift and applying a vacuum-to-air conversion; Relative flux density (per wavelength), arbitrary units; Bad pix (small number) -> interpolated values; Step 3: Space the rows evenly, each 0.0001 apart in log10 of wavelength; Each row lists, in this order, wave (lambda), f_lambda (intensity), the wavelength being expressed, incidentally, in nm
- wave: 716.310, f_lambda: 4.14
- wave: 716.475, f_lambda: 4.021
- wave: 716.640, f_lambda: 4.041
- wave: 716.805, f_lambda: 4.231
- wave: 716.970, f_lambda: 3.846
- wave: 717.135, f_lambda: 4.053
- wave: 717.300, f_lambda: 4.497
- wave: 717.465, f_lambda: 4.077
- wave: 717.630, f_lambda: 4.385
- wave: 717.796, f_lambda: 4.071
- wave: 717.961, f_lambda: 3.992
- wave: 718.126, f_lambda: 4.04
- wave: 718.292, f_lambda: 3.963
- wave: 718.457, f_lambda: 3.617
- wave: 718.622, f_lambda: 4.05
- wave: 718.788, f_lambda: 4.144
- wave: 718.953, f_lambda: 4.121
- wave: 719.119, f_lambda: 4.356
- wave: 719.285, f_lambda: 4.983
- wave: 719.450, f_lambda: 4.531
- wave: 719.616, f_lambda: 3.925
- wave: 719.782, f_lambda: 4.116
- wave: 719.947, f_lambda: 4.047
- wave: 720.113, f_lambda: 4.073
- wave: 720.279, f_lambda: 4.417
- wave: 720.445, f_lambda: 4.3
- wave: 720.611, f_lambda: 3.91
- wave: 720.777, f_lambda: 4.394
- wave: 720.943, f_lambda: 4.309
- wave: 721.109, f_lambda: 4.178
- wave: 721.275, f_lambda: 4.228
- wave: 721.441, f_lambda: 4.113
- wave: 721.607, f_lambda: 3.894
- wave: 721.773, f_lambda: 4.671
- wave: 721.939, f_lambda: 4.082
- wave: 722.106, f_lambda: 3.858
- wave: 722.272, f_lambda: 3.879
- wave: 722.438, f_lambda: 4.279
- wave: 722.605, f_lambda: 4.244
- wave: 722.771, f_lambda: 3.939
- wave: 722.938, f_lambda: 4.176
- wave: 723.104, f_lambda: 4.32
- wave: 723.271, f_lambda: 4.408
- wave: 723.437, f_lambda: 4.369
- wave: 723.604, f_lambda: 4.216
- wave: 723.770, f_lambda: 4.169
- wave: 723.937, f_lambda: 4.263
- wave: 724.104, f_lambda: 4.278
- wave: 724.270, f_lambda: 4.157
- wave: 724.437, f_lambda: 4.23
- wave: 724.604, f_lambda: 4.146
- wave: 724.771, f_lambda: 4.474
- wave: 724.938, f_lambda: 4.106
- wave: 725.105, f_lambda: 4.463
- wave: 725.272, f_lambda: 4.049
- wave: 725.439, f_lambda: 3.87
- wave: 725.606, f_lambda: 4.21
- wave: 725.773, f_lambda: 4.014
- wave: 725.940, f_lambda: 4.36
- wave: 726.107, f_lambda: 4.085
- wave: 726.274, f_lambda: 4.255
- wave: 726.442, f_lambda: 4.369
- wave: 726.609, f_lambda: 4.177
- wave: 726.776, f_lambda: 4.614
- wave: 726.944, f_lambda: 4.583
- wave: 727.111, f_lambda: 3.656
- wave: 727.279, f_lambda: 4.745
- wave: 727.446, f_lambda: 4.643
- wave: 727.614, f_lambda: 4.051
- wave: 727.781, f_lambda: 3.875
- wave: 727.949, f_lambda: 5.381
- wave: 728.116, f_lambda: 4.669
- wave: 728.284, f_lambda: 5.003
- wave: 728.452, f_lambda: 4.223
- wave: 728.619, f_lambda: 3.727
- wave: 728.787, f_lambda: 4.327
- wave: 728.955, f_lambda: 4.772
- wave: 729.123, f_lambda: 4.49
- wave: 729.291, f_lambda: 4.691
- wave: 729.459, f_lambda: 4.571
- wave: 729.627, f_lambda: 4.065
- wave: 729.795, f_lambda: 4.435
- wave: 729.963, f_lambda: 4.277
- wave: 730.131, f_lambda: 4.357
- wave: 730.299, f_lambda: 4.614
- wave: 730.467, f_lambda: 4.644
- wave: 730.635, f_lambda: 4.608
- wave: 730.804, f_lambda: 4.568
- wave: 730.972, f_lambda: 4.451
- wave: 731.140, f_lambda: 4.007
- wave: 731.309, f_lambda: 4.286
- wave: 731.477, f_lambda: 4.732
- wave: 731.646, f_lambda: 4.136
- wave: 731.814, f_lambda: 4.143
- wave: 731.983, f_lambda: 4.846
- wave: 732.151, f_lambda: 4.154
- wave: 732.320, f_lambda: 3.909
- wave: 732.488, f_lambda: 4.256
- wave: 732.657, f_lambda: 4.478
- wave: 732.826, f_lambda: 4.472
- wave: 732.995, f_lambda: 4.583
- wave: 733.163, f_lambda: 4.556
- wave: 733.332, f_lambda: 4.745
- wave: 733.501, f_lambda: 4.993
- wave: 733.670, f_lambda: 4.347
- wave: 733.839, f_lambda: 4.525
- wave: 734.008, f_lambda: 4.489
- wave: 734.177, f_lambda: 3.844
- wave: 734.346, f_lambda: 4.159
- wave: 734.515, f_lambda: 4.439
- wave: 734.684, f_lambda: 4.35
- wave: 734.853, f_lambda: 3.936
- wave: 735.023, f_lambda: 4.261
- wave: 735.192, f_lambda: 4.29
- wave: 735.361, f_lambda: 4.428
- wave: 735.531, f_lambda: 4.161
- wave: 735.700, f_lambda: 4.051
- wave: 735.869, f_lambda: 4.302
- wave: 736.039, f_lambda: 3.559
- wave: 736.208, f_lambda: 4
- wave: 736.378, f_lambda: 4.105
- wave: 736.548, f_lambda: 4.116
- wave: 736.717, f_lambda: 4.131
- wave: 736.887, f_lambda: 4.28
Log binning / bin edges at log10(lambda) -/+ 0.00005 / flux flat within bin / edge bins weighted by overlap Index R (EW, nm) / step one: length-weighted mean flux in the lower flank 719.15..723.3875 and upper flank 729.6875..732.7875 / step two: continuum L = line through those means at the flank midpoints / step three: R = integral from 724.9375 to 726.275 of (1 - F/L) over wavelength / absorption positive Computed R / 0.04 nm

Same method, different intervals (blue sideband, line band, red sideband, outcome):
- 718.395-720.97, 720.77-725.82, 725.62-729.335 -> 0.118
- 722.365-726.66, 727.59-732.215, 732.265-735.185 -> -0.139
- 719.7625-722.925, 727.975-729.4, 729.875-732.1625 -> -0.054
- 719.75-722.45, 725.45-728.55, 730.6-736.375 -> -0.097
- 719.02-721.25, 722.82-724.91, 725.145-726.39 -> -0.038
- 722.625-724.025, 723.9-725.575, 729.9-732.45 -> 0.023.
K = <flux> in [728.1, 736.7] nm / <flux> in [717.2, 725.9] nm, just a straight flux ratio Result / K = 1.0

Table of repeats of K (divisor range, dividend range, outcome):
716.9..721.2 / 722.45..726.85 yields 1.01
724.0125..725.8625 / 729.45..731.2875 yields 1.05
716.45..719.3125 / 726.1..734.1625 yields 1.07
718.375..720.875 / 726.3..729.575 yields 1.06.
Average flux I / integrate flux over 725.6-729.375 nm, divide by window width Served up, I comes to 4.39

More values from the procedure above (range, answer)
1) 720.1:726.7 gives 4.2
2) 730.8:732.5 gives 4.31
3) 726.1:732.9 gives 4.4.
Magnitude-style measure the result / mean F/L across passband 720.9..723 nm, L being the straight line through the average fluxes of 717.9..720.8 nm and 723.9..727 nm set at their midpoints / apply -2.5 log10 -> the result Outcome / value 0.02 mag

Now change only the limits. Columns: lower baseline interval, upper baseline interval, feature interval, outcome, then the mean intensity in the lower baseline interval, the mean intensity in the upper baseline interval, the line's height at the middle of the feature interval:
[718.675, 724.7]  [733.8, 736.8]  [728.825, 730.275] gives -0.07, 4.21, 4.17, 4.19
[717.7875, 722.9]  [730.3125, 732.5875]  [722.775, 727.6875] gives 0.00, 4.15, 4.37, 4.25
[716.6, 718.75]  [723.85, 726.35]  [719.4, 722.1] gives -0.02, 4.07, 4.2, 4.12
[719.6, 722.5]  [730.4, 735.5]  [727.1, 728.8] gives -0.03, 4.15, 4.38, 4.29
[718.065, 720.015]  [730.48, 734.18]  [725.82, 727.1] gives 0.00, 4.16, 4.43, 4.31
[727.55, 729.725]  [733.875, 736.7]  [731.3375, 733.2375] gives -0.02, 4.45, 4.16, 4.29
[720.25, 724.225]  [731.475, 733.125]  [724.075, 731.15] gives -0.02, 4.2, 4.36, 4.29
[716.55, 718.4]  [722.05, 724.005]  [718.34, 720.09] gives -0.01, 4.1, 4.18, 4.13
